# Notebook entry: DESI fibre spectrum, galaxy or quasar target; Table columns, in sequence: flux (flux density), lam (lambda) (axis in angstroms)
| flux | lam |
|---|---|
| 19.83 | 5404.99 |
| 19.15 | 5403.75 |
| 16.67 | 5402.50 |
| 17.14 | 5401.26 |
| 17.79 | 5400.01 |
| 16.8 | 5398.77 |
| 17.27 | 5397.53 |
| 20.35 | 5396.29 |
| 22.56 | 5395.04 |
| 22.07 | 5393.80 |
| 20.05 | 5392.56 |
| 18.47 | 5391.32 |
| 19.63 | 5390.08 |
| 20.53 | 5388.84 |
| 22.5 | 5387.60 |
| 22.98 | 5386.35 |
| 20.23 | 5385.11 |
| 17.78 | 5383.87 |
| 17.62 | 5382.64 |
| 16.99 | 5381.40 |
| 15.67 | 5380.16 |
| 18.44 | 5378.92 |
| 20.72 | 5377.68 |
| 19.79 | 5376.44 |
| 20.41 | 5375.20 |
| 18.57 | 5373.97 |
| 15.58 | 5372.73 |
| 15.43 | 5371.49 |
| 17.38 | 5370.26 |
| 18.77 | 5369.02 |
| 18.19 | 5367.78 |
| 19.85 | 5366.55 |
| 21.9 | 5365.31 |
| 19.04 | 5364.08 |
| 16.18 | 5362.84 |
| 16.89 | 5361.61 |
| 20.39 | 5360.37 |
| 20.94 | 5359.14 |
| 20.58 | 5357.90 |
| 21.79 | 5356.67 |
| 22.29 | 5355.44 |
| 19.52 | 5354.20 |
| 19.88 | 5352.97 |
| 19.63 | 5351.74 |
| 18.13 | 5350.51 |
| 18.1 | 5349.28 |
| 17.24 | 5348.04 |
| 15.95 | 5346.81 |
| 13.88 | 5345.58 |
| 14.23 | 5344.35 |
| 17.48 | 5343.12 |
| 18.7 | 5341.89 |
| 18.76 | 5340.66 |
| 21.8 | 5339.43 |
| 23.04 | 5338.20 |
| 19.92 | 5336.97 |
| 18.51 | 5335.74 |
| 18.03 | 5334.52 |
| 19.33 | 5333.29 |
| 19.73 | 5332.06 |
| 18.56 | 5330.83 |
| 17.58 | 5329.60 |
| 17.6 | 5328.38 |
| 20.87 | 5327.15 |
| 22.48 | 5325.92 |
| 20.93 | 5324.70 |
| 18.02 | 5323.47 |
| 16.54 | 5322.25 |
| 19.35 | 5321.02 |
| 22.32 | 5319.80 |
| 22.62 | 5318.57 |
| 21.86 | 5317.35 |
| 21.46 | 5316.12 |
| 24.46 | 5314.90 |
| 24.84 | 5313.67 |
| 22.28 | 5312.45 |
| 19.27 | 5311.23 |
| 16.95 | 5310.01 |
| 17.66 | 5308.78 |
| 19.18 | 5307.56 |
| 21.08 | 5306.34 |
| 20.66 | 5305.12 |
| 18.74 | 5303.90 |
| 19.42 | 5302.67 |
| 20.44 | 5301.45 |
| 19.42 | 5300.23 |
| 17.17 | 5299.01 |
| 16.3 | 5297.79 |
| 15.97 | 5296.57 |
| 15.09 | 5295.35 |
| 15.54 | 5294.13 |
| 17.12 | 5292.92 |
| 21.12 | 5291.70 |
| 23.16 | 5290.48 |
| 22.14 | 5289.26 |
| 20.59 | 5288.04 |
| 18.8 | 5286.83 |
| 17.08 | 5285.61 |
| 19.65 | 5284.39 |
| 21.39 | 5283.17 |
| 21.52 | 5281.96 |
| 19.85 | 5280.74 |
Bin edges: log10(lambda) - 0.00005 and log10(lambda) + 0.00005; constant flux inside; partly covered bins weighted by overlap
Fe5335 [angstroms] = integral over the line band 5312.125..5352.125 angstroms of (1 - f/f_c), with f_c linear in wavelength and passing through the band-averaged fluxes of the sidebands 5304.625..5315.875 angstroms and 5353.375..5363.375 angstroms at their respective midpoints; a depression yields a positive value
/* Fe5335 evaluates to 1.7 angstroms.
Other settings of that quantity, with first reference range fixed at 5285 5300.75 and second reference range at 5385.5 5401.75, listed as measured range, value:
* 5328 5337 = 0.2 angstroms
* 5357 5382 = 1.2 angstroms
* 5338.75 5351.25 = 1.1 angstroms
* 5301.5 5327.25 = -2.5 angstroms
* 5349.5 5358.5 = -0.4 angstroms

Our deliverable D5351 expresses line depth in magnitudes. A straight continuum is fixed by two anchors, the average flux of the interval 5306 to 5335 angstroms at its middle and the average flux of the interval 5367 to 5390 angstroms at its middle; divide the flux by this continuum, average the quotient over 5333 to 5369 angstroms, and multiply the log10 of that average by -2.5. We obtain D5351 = 0.03 mag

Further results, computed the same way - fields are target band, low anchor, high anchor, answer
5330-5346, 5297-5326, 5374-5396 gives 0.07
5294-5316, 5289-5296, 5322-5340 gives -0.01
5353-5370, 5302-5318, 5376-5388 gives 0.00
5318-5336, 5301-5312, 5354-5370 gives 0.00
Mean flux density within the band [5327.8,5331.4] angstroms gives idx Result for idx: 17.9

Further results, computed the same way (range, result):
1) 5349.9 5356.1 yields 19.9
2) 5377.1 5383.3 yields 17.9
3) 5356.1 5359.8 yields 21.1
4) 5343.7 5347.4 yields 14.7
